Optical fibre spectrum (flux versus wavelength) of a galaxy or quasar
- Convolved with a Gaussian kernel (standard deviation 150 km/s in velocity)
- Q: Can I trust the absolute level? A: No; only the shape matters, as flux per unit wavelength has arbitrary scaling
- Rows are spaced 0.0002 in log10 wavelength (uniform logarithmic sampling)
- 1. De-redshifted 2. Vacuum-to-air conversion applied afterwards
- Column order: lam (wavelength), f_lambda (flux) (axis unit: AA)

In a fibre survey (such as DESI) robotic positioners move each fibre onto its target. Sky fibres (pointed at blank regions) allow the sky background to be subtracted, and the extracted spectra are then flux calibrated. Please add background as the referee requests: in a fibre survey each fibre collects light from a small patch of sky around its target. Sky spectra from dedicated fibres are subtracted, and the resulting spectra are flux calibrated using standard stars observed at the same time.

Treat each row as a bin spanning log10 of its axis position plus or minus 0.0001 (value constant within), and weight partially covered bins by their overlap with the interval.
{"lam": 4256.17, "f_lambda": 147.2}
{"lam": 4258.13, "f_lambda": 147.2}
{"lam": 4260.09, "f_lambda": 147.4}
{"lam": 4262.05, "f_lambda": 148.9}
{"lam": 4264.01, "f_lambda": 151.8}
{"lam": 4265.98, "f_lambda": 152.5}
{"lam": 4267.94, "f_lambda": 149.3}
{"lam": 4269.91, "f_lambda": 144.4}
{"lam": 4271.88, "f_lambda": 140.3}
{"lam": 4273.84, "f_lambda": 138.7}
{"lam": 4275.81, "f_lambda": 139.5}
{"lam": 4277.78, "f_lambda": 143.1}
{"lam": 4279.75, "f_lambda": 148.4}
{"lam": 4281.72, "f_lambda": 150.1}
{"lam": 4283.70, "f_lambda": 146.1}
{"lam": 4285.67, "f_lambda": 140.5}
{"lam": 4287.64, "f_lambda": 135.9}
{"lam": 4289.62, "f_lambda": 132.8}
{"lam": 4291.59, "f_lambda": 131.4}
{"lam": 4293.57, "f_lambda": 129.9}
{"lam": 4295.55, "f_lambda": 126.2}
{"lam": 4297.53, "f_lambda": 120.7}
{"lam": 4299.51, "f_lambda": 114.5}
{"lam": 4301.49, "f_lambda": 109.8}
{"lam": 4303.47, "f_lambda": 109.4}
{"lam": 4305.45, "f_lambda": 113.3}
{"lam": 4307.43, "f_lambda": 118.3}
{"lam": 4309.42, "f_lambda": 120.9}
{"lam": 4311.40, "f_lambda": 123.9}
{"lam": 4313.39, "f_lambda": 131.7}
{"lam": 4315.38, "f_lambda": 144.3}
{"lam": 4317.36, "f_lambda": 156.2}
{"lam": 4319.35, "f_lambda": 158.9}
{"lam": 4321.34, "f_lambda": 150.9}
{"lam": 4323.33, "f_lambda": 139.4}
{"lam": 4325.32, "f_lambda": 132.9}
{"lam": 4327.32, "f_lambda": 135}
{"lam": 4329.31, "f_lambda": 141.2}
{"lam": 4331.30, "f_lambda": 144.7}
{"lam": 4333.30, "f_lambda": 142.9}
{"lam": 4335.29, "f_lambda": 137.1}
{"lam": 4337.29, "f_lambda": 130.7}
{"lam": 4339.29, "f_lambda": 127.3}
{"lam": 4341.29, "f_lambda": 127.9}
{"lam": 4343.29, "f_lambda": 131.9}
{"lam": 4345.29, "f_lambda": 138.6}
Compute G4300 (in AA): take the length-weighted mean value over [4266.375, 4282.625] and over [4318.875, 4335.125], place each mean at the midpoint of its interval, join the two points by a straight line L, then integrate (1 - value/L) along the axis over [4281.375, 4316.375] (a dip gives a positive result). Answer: 4.0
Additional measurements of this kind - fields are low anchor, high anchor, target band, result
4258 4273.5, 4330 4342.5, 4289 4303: 1.9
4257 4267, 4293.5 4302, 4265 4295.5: -1.6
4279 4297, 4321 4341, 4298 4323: 1.4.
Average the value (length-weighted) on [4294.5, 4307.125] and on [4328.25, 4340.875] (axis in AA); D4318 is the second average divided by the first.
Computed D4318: 1.2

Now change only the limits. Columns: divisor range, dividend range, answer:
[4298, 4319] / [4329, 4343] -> 1.08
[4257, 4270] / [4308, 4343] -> 0.92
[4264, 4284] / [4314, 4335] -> 0.99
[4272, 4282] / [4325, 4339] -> 0.96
